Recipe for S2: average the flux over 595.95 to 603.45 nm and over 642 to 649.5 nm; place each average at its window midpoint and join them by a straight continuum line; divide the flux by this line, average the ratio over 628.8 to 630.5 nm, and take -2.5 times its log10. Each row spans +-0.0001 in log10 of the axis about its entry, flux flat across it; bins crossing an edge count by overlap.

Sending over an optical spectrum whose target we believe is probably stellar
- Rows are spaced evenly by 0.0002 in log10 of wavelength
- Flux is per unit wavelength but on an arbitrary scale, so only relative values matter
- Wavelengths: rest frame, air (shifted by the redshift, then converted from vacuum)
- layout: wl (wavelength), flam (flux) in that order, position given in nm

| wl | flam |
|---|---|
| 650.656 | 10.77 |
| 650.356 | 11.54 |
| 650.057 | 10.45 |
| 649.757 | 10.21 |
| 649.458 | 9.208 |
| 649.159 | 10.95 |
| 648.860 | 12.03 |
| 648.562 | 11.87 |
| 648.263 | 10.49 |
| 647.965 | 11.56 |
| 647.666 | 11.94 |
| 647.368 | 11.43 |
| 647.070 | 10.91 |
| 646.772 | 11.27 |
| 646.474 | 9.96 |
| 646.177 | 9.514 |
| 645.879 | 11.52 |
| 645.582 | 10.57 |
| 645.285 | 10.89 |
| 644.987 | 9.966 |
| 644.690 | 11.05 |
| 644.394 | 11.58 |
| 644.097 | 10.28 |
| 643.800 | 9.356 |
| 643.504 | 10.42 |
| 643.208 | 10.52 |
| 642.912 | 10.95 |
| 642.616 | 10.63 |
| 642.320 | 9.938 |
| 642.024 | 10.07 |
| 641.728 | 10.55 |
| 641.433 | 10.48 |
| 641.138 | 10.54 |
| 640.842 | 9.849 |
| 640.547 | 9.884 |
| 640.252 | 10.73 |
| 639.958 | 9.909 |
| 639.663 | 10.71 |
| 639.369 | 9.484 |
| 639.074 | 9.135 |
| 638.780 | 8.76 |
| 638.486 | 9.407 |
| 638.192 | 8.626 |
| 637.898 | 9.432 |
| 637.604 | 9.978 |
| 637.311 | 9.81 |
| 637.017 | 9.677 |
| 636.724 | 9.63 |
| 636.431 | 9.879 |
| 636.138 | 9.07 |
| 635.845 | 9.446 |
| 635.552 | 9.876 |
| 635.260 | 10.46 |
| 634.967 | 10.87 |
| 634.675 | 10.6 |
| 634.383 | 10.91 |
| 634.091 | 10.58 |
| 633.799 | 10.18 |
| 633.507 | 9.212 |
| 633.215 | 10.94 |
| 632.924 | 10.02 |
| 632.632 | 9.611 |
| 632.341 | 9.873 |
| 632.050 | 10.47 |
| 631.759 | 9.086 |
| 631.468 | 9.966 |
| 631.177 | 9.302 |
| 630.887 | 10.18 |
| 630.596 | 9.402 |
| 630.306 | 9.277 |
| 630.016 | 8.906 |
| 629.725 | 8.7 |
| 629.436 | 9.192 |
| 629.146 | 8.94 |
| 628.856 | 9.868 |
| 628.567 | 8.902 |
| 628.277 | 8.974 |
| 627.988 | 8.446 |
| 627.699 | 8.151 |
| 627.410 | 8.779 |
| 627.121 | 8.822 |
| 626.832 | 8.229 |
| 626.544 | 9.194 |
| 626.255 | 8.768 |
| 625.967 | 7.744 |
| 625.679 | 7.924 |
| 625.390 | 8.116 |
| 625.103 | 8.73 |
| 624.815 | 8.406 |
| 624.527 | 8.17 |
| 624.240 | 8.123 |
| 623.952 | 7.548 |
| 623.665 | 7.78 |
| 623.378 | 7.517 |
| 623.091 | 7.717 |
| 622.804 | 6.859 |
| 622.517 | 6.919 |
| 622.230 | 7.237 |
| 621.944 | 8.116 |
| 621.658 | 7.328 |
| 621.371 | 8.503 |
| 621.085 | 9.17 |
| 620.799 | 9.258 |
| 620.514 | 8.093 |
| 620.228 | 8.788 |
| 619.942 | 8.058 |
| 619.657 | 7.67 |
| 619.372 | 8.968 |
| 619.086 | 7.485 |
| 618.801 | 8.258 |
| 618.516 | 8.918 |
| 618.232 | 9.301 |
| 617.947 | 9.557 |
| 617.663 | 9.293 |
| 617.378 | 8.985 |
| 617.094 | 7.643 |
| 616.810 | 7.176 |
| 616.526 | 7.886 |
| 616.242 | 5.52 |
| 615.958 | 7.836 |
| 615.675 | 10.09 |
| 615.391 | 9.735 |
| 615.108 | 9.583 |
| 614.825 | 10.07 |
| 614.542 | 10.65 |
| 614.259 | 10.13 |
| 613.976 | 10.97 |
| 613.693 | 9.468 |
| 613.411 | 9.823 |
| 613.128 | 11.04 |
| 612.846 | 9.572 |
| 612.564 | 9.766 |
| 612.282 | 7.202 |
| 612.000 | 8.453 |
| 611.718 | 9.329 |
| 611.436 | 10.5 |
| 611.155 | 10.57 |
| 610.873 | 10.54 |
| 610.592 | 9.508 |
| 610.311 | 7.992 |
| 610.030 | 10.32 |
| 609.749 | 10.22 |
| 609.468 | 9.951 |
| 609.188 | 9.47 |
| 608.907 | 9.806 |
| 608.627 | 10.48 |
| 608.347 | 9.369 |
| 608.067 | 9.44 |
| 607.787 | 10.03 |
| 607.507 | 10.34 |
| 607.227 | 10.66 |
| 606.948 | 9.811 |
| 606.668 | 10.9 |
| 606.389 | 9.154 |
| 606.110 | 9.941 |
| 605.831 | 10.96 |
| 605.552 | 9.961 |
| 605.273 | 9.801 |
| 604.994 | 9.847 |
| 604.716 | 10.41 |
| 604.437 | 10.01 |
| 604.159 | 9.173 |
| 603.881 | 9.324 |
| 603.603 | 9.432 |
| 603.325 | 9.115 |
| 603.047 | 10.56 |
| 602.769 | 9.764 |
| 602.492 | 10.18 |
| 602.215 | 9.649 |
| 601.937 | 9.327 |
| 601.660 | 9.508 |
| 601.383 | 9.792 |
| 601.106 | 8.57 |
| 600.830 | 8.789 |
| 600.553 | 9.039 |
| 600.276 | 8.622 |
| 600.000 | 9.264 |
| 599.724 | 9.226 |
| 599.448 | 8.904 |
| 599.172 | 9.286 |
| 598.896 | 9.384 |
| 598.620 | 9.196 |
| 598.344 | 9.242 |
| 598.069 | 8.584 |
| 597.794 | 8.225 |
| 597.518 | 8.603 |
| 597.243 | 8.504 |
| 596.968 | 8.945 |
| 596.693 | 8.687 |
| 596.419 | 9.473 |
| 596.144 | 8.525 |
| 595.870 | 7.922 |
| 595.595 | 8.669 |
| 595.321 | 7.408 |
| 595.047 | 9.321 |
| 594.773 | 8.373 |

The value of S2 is 0.121 mag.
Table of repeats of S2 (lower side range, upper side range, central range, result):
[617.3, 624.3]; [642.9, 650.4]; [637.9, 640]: 0.068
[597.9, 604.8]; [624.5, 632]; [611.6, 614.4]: -0.049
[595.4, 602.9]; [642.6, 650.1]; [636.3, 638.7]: 0.098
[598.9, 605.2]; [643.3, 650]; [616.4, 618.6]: 0.154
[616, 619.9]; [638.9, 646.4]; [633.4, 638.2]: -0.023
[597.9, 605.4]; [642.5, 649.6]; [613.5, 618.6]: 0.091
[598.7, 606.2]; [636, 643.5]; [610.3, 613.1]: 0.019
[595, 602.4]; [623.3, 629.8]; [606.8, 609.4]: -0.135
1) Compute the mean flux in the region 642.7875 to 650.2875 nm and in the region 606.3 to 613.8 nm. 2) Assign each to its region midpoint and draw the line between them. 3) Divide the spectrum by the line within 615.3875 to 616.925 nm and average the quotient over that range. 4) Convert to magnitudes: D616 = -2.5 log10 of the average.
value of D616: 0.25 mag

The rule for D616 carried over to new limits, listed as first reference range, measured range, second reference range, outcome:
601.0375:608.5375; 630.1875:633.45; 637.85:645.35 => 0.02 mag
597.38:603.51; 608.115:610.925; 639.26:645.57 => -0.03 mag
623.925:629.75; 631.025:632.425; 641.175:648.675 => -0.07 mag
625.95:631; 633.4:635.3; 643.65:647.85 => -0.09 mag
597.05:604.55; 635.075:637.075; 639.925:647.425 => 0.06 mag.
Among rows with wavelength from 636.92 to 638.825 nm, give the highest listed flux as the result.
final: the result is 9.978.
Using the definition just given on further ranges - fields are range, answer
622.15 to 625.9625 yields 8.73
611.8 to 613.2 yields 11.04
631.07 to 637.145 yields 10.94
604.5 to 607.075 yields 10.96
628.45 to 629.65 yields 9.868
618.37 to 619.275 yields 8.918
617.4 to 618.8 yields 9.557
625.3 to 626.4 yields 8.768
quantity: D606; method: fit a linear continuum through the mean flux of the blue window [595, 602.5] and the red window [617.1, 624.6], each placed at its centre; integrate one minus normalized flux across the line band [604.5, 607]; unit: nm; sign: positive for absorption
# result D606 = -0.40 nm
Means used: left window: 8.93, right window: 8.2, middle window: 10.1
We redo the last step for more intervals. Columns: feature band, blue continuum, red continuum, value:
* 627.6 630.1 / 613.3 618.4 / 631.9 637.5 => 0.217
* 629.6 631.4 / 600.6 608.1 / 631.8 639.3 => 0.092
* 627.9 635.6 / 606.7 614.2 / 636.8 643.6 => 0.145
